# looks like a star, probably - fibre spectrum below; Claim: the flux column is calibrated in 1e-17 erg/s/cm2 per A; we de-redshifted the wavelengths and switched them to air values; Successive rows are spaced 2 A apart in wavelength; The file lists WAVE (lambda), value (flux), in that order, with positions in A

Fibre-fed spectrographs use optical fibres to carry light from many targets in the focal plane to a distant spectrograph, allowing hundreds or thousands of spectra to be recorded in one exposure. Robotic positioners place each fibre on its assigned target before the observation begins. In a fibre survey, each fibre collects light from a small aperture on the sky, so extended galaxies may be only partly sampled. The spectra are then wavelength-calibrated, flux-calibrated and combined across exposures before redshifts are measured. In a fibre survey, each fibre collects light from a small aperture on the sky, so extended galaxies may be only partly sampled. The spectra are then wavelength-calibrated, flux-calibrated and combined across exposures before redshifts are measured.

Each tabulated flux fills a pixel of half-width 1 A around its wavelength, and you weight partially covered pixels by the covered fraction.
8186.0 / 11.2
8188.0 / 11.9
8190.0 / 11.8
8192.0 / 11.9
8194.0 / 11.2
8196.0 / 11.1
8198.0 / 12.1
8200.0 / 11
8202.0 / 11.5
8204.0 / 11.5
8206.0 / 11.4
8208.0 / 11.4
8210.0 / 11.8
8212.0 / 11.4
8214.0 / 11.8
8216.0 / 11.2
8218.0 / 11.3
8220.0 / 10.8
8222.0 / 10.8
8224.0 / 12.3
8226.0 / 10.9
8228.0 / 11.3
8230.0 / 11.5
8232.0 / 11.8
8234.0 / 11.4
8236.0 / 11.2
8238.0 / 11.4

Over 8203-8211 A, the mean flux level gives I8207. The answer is 11.5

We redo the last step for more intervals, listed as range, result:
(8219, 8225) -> 11.3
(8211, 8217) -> 11.5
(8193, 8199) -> 11.5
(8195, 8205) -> 11.4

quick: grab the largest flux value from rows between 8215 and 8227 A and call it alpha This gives 12.3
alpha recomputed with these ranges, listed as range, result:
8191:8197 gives 11.9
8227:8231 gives 11.5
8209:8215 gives 11.8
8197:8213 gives 12.1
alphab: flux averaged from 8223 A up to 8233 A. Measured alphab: 11.6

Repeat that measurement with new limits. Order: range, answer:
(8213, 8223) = 11.2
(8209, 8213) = 11.6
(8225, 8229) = 11.1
